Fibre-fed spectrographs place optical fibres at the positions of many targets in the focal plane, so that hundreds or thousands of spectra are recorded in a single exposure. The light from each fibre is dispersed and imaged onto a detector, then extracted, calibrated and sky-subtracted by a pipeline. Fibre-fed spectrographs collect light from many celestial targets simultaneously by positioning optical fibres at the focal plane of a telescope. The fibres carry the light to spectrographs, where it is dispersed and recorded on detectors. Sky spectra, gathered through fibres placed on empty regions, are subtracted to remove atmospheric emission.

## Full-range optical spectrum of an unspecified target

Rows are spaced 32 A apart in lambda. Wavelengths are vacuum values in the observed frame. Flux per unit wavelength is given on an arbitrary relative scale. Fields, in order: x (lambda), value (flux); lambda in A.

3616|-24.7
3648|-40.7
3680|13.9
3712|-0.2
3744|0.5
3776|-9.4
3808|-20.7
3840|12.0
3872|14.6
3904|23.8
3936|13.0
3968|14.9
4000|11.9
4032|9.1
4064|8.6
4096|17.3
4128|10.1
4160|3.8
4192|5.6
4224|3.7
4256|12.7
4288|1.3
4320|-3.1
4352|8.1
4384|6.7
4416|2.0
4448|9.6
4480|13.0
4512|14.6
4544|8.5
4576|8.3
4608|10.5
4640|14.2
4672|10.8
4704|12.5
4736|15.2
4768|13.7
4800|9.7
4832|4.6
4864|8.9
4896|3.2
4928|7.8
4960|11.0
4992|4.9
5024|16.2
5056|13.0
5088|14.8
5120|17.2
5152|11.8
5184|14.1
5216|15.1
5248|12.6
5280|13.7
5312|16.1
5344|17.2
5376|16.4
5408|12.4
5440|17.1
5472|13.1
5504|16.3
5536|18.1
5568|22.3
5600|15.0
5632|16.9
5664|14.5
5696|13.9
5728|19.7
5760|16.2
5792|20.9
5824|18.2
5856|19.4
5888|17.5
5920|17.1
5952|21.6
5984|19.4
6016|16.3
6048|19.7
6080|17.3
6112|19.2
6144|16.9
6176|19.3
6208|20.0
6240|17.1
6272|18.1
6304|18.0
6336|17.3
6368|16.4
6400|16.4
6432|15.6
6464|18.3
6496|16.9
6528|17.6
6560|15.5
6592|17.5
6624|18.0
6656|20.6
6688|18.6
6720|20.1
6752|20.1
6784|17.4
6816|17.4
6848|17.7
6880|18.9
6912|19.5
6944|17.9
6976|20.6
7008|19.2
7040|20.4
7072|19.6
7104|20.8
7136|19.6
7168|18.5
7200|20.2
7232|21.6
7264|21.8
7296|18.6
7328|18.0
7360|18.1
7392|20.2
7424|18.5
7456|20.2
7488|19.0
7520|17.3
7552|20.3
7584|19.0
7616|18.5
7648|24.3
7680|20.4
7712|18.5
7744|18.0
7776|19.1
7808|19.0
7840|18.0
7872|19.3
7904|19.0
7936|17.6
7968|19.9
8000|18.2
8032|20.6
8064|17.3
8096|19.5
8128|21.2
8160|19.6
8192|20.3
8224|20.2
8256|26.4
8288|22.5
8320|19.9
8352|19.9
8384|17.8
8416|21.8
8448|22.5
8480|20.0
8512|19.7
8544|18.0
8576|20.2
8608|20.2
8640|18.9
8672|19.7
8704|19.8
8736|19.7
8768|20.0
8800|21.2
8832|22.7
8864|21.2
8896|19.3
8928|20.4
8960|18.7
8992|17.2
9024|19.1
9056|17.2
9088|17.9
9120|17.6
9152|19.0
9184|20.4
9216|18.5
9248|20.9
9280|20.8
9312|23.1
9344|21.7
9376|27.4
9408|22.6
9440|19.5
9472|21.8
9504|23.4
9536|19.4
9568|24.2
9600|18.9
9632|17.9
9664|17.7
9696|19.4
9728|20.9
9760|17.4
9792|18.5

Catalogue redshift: 0.26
